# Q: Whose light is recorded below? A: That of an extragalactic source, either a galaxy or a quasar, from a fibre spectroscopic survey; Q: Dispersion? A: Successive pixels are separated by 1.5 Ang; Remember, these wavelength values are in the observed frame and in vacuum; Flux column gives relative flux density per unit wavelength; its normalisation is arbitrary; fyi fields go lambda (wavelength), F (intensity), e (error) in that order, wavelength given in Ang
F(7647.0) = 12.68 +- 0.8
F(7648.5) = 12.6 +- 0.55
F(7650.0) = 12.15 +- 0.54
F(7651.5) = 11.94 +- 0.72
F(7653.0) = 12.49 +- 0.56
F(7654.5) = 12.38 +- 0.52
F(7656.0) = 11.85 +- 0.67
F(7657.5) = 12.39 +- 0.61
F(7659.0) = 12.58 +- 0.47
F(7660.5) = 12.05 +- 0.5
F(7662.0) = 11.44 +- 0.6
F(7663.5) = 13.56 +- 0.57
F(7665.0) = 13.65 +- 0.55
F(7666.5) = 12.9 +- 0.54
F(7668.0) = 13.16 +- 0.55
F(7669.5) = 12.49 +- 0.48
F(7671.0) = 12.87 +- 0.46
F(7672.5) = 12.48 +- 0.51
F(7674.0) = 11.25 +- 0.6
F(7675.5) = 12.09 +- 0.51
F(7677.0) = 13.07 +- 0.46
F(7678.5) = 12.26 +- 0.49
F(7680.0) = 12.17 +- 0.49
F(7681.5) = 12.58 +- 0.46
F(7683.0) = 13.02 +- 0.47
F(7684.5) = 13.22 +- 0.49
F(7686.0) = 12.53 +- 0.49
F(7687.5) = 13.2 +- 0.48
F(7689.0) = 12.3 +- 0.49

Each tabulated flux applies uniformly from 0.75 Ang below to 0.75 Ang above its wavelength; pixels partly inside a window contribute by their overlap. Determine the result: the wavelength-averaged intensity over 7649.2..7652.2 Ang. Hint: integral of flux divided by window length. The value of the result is 12.1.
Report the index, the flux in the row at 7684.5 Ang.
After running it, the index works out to 13.22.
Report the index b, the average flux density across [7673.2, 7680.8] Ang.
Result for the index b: 12.2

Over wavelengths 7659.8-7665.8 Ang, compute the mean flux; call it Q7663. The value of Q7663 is 12.7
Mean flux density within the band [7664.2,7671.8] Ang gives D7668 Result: 13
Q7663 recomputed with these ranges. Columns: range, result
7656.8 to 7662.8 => 12.1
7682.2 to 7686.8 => 12.9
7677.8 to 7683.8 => 12.5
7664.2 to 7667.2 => 13.3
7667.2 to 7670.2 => 12.8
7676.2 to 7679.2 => 12.7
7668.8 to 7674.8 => 12.3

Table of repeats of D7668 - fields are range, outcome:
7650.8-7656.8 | 12.2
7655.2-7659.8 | 12.3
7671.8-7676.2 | 11.9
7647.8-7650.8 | 12.4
